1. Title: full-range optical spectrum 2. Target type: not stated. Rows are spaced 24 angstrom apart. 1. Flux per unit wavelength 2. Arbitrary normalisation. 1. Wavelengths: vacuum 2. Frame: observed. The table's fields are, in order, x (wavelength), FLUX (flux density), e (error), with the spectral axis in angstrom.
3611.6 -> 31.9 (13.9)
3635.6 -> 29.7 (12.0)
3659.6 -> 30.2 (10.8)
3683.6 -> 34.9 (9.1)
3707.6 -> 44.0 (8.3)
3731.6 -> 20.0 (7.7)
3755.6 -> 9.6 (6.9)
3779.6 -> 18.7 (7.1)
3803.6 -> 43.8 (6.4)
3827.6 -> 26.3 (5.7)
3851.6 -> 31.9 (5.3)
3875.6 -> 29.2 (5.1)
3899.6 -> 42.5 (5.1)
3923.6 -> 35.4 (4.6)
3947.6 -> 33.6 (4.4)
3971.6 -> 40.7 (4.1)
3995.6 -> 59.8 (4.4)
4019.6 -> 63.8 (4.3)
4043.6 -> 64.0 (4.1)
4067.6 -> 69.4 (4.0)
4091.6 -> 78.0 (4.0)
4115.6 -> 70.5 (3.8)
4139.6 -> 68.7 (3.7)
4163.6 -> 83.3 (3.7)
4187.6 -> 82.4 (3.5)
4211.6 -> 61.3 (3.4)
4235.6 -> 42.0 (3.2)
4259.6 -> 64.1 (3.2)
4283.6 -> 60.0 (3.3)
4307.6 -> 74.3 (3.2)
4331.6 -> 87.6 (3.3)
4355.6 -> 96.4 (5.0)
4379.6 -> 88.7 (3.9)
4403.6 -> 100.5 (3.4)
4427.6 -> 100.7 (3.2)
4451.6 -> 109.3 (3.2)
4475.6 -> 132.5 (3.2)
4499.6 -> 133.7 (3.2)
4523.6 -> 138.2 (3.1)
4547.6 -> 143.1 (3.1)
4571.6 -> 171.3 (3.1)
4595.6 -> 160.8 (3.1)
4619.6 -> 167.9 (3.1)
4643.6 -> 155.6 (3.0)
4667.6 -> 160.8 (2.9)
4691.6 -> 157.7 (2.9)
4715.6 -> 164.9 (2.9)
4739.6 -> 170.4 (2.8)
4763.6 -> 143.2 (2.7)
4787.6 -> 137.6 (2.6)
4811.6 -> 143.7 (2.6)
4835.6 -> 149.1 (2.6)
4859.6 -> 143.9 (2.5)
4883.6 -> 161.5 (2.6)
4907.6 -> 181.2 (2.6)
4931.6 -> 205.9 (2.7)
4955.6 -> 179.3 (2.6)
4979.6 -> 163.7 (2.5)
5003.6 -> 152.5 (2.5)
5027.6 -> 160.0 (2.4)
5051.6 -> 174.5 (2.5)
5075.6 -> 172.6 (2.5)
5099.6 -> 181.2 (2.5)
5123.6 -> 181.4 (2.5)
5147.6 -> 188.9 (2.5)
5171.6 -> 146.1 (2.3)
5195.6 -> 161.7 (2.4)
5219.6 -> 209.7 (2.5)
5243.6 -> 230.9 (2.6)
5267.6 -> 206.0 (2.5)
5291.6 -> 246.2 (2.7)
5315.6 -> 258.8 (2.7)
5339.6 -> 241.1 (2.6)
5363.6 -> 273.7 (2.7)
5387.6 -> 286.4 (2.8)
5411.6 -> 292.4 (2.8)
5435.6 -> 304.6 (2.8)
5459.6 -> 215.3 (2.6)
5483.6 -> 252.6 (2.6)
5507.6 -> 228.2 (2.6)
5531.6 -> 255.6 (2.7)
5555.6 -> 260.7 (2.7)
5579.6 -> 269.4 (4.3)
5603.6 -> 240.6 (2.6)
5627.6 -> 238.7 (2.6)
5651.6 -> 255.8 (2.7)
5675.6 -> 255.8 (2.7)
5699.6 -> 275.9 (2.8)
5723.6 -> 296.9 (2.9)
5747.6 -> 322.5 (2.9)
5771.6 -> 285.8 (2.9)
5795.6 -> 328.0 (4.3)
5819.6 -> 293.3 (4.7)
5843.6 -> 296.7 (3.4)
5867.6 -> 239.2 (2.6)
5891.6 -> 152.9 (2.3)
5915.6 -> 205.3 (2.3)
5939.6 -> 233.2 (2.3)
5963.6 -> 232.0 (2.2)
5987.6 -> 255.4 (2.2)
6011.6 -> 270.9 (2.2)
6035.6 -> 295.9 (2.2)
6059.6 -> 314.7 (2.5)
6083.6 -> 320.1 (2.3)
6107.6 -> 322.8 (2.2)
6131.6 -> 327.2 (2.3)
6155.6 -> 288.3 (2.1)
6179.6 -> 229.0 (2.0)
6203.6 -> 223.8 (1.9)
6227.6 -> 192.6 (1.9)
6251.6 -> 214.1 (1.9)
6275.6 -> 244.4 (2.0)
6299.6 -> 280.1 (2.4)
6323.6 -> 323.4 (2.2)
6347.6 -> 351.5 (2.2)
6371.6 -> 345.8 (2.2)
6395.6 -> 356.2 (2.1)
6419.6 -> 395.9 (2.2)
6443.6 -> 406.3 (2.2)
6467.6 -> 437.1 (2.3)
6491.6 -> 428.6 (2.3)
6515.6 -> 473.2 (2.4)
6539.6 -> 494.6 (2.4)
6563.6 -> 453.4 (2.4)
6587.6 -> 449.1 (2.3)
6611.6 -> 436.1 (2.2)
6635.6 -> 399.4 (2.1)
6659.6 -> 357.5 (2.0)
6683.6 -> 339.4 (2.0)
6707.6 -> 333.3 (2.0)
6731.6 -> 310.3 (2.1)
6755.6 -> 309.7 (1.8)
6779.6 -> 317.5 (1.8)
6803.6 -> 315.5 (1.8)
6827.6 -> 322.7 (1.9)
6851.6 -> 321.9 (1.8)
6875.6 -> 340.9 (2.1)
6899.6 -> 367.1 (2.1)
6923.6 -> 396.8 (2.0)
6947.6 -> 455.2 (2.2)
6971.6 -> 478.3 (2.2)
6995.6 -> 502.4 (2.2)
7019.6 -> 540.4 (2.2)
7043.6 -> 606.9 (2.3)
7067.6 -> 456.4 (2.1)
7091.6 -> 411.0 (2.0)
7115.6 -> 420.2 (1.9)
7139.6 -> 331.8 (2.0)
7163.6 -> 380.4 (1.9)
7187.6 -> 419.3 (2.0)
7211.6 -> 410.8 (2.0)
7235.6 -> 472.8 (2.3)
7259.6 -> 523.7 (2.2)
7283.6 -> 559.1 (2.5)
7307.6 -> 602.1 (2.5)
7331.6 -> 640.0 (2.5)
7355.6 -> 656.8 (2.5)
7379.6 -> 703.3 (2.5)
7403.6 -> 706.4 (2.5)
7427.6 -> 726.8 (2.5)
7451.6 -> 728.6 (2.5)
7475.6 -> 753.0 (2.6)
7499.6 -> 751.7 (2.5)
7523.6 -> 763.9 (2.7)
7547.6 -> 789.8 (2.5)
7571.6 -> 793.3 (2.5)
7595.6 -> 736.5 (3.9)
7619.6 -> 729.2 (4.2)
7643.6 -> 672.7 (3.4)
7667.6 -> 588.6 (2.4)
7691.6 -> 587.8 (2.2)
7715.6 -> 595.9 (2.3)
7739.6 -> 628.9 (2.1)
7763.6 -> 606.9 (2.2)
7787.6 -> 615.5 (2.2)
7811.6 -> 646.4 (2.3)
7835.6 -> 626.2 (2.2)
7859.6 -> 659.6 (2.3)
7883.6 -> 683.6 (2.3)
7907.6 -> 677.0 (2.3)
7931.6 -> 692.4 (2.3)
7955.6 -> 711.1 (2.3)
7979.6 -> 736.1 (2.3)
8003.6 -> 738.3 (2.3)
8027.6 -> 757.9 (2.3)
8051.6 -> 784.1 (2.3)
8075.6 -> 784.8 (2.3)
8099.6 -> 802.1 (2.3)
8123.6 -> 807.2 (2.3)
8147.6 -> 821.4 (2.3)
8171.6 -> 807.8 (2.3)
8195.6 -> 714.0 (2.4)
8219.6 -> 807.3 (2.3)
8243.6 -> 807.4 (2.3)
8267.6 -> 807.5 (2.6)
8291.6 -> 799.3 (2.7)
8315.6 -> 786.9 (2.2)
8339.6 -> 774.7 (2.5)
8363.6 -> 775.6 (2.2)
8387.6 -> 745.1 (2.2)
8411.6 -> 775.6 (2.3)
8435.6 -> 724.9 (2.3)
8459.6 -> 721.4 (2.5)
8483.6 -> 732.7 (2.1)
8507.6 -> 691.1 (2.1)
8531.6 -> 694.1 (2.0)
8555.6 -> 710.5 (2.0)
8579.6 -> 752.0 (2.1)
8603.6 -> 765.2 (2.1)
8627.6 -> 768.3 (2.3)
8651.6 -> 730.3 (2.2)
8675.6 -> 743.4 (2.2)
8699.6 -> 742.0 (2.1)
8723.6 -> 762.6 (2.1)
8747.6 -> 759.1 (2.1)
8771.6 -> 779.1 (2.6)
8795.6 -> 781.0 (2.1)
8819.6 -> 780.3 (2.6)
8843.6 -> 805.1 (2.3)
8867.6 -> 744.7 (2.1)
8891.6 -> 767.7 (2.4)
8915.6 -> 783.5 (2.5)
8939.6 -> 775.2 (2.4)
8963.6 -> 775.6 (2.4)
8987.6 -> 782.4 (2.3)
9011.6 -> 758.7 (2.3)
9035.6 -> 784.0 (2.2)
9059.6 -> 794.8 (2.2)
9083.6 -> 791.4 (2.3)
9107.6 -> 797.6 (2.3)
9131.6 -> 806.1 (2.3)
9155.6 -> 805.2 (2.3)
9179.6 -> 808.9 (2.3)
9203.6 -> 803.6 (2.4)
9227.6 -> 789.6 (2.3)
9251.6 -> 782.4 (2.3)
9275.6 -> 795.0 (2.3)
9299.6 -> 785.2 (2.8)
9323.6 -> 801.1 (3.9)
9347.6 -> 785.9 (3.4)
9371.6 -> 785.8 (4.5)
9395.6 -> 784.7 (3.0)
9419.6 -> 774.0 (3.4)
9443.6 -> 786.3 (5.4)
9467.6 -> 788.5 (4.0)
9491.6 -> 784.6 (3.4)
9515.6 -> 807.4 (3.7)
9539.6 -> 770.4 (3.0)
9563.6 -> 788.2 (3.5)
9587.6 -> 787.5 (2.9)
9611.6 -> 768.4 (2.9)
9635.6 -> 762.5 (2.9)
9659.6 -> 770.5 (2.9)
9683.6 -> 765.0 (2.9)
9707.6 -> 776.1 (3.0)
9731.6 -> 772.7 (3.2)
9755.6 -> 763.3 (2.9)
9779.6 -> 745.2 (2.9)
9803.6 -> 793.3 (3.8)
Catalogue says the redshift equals 0.000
